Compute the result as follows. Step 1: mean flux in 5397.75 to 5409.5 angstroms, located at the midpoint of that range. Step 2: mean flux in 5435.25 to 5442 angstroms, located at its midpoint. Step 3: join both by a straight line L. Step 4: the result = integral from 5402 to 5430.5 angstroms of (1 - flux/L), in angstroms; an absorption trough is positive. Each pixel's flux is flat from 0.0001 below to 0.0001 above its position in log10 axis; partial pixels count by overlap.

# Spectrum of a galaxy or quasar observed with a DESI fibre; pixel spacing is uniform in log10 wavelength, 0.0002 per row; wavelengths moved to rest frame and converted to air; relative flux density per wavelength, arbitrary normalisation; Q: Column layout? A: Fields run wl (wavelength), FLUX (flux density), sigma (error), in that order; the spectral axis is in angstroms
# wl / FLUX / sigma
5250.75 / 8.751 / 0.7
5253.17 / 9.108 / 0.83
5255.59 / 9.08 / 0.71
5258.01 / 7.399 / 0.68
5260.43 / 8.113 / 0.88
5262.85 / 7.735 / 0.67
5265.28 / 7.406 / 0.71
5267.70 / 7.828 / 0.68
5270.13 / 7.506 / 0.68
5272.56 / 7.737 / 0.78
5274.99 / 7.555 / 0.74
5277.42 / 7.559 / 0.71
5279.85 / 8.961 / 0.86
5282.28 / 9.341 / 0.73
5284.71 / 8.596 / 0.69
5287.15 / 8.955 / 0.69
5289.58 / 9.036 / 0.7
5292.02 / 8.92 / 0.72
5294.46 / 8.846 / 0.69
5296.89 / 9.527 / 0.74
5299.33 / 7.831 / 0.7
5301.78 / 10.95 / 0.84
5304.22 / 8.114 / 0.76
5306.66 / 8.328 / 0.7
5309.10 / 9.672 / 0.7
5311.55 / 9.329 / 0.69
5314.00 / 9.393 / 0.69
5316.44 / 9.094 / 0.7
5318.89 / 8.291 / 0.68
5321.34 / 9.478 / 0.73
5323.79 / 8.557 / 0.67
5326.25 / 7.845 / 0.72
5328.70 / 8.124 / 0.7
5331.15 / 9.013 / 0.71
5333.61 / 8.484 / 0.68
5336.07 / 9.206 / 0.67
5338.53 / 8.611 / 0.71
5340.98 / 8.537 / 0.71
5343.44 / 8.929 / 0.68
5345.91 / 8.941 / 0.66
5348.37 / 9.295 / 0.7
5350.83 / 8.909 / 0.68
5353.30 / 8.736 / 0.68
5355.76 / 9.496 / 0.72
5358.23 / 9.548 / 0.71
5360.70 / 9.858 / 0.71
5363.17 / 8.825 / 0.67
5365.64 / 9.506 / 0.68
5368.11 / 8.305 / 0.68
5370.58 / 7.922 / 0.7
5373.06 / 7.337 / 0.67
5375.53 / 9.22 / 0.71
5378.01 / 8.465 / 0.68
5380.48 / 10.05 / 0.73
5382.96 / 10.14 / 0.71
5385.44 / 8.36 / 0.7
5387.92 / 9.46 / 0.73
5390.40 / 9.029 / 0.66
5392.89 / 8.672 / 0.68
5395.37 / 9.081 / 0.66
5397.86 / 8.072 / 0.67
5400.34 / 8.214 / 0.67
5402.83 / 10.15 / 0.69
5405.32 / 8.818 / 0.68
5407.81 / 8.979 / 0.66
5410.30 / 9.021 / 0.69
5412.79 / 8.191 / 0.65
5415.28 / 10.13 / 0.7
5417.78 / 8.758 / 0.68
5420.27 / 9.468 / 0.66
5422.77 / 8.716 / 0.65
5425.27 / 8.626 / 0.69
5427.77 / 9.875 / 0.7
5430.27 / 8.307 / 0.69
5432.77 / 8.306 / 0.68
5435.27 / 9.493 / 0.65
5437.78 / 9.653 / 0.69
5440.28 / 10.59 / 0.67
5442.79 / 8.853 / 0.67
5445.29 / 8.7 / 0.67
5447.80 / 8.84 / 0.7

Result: 0.5 angstroms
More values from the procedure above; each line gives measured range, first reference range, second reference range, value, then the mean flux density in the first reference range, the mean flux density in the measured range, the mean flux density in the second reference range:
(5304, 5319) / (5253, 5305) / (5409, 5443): -0.66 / 8.45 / 8.99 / 9.15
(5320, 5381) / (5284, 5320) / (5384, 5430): 1.04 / 9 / 8.83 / 8.97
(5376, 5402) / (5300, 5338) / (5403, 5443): 0.24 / 8.9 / 8.98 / 9.15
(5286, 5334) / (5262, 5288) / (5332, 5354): -2.35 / 8.1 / 8.9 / 8.85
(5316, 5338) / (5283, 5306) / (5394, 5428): 0.76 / 8.97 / 8.66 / 8.98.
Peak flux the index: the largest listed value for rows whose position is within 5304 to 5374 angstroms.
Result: 9.858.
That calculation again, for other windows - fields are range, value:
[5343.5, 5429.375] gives 10.15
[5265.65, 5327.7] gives 10.95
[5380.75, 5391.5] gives 10.14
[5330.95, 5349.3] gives 9.295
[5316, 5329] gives 9.478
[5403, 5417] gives 10.13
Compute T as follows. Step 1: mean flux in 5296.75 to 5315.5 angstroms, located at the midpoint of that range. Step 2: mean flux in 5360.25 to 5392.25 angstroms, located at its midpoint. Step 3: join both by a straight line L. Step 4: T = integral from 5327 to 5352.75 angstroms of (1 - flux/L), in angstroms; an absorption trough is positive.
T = 0.7 angstroms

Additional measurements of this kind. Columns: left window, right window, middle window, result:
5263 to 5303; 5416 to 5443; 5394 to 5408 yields 0.3 angstroms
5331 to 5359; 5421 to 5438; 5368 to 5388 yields 0.4 angstroms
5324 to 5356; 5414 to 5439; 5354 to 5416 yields -0.3 angstroms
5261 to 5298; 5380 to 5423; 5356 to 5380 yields 0.1 angstroms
